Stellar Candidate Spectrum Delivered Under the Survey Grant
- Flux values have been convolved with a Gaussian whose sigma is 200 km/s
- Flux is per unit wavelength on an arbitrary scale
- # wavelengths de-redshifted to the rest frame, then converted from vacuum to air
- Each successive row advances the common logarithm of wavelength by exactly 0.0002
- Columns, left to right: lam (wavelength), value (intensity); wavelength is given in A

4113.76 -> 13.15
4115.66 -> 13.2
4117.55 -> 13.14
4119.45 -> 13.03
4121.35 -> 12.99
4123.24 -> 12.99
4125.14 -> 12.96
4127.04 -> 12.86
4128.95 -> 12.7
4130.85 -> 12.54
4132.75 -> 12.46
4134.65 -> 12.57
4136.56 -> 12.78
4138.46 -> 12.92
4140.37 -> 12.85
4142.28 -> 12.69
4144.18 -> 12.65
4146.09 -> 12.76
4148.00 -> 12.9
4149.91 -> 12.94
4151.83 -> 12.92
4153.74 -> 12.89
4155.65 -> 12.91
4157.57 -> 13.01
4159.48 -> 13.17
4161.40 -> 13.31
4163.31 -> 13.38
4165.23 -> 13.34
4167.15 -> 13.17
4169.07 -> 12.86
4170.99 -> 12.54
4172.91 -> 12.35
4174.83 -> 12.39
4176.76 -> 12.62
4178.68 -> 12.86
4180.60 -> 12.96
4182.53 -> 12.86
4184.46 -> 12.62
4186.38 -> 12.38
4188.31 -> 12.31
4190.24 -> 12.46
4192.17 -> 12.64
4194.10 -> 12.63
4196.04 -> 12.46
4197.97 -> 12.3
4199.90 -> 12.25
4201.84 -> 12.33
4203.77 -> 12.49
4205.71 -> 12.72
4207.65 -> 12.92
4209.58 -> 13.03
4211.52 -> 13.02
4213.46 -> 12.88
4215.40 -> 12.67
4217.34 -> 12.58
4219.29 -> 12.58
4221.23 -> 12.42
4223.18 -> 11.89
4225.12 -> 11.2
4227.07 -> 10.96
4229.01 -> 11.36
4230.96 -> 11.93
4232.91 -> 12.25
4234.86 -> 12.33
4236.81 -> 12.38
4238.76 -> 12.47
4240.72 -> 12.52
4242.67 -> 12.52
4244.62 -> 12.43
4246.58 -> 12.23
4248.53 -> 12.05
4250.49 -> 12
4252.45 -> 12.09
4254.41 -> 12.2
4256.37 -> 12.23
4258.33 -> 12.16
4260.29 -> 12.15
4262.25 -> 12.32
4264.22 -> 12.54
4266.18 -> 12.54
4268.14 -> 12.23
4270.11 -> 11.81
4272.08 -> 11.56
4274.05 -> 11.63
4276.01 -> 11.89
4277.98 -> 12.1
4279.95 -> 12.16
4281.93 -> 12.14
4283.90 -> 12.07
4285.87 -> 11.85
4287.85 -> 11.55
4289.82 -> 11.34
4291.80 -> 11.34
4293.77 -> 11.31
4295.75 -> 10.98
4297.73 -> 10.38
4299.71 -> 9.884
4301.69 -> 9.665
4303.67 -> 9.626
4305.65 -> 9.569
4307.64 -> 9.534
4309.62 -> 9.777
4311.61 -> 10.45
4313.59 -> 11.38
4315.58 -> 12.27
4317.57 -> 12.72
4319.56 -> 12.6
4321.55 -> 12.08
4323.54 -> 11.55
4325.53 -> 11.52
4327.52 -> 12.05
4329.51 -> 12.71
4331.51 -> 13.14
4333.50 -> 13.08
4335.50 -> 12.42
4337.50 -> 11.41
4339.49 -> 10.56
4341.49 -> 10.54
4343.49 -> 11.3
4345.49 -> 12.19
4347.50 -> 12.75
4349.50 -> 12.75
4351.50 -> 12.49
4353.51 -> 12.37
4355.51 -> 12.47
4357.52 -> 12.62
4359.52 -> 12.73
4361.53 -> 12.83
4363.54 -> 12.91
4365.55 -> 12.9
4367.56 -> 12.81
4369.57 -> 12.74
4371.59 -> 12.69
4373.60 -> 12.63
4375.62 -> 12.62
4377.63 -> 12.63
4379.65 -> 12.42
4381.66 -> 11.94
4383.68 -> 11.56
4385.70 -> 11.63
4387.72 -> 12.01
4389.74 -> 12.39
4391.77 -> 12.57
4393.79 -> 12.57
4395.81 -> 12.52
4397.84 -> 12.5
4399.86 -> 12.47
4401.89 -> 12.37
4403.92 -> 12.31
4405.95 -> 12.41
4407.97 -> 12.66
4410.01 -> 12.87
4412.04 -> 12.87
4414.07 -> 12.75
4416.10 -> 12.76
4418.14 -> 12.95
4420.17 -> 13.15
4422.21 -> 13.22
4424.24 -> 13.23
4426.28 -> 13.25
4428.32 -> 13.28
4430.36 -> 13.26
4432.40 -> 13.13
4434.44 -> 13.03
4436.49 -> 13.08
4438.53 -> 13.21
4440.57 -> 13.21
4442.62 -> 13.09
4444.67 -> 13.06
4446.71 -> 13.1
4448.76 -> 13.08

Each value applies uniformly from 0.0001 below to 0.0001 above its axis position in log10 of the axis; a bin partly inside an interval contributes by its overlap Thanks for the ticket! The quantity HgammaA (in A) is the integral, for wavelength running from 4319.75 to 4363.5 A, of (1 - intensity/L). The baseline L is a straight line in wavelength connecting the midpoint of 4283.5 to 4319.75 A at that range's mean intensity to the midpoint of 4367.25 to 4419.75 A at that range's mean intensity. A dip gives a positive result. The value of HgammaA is -2.3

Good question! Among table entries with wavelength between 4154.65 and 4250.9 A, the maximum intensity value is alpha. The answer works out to 13.38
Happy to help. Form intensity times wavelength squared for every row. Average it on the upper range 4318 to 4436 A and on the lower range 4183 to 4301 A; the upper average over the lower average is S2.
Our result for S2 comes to 1.10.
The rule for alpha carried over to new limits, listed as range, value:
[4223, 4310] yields 12.54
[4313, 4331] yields 12.72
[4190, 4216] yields 13.03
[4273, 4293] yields 12.16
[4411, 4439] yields 13.28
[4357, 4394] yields 12.91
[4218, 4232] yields 12.58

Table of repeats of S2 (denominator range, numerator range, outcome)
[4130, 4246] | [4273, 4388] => 1.00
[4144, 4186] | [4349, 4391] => 1.07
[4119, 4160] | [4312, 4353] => 1.03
